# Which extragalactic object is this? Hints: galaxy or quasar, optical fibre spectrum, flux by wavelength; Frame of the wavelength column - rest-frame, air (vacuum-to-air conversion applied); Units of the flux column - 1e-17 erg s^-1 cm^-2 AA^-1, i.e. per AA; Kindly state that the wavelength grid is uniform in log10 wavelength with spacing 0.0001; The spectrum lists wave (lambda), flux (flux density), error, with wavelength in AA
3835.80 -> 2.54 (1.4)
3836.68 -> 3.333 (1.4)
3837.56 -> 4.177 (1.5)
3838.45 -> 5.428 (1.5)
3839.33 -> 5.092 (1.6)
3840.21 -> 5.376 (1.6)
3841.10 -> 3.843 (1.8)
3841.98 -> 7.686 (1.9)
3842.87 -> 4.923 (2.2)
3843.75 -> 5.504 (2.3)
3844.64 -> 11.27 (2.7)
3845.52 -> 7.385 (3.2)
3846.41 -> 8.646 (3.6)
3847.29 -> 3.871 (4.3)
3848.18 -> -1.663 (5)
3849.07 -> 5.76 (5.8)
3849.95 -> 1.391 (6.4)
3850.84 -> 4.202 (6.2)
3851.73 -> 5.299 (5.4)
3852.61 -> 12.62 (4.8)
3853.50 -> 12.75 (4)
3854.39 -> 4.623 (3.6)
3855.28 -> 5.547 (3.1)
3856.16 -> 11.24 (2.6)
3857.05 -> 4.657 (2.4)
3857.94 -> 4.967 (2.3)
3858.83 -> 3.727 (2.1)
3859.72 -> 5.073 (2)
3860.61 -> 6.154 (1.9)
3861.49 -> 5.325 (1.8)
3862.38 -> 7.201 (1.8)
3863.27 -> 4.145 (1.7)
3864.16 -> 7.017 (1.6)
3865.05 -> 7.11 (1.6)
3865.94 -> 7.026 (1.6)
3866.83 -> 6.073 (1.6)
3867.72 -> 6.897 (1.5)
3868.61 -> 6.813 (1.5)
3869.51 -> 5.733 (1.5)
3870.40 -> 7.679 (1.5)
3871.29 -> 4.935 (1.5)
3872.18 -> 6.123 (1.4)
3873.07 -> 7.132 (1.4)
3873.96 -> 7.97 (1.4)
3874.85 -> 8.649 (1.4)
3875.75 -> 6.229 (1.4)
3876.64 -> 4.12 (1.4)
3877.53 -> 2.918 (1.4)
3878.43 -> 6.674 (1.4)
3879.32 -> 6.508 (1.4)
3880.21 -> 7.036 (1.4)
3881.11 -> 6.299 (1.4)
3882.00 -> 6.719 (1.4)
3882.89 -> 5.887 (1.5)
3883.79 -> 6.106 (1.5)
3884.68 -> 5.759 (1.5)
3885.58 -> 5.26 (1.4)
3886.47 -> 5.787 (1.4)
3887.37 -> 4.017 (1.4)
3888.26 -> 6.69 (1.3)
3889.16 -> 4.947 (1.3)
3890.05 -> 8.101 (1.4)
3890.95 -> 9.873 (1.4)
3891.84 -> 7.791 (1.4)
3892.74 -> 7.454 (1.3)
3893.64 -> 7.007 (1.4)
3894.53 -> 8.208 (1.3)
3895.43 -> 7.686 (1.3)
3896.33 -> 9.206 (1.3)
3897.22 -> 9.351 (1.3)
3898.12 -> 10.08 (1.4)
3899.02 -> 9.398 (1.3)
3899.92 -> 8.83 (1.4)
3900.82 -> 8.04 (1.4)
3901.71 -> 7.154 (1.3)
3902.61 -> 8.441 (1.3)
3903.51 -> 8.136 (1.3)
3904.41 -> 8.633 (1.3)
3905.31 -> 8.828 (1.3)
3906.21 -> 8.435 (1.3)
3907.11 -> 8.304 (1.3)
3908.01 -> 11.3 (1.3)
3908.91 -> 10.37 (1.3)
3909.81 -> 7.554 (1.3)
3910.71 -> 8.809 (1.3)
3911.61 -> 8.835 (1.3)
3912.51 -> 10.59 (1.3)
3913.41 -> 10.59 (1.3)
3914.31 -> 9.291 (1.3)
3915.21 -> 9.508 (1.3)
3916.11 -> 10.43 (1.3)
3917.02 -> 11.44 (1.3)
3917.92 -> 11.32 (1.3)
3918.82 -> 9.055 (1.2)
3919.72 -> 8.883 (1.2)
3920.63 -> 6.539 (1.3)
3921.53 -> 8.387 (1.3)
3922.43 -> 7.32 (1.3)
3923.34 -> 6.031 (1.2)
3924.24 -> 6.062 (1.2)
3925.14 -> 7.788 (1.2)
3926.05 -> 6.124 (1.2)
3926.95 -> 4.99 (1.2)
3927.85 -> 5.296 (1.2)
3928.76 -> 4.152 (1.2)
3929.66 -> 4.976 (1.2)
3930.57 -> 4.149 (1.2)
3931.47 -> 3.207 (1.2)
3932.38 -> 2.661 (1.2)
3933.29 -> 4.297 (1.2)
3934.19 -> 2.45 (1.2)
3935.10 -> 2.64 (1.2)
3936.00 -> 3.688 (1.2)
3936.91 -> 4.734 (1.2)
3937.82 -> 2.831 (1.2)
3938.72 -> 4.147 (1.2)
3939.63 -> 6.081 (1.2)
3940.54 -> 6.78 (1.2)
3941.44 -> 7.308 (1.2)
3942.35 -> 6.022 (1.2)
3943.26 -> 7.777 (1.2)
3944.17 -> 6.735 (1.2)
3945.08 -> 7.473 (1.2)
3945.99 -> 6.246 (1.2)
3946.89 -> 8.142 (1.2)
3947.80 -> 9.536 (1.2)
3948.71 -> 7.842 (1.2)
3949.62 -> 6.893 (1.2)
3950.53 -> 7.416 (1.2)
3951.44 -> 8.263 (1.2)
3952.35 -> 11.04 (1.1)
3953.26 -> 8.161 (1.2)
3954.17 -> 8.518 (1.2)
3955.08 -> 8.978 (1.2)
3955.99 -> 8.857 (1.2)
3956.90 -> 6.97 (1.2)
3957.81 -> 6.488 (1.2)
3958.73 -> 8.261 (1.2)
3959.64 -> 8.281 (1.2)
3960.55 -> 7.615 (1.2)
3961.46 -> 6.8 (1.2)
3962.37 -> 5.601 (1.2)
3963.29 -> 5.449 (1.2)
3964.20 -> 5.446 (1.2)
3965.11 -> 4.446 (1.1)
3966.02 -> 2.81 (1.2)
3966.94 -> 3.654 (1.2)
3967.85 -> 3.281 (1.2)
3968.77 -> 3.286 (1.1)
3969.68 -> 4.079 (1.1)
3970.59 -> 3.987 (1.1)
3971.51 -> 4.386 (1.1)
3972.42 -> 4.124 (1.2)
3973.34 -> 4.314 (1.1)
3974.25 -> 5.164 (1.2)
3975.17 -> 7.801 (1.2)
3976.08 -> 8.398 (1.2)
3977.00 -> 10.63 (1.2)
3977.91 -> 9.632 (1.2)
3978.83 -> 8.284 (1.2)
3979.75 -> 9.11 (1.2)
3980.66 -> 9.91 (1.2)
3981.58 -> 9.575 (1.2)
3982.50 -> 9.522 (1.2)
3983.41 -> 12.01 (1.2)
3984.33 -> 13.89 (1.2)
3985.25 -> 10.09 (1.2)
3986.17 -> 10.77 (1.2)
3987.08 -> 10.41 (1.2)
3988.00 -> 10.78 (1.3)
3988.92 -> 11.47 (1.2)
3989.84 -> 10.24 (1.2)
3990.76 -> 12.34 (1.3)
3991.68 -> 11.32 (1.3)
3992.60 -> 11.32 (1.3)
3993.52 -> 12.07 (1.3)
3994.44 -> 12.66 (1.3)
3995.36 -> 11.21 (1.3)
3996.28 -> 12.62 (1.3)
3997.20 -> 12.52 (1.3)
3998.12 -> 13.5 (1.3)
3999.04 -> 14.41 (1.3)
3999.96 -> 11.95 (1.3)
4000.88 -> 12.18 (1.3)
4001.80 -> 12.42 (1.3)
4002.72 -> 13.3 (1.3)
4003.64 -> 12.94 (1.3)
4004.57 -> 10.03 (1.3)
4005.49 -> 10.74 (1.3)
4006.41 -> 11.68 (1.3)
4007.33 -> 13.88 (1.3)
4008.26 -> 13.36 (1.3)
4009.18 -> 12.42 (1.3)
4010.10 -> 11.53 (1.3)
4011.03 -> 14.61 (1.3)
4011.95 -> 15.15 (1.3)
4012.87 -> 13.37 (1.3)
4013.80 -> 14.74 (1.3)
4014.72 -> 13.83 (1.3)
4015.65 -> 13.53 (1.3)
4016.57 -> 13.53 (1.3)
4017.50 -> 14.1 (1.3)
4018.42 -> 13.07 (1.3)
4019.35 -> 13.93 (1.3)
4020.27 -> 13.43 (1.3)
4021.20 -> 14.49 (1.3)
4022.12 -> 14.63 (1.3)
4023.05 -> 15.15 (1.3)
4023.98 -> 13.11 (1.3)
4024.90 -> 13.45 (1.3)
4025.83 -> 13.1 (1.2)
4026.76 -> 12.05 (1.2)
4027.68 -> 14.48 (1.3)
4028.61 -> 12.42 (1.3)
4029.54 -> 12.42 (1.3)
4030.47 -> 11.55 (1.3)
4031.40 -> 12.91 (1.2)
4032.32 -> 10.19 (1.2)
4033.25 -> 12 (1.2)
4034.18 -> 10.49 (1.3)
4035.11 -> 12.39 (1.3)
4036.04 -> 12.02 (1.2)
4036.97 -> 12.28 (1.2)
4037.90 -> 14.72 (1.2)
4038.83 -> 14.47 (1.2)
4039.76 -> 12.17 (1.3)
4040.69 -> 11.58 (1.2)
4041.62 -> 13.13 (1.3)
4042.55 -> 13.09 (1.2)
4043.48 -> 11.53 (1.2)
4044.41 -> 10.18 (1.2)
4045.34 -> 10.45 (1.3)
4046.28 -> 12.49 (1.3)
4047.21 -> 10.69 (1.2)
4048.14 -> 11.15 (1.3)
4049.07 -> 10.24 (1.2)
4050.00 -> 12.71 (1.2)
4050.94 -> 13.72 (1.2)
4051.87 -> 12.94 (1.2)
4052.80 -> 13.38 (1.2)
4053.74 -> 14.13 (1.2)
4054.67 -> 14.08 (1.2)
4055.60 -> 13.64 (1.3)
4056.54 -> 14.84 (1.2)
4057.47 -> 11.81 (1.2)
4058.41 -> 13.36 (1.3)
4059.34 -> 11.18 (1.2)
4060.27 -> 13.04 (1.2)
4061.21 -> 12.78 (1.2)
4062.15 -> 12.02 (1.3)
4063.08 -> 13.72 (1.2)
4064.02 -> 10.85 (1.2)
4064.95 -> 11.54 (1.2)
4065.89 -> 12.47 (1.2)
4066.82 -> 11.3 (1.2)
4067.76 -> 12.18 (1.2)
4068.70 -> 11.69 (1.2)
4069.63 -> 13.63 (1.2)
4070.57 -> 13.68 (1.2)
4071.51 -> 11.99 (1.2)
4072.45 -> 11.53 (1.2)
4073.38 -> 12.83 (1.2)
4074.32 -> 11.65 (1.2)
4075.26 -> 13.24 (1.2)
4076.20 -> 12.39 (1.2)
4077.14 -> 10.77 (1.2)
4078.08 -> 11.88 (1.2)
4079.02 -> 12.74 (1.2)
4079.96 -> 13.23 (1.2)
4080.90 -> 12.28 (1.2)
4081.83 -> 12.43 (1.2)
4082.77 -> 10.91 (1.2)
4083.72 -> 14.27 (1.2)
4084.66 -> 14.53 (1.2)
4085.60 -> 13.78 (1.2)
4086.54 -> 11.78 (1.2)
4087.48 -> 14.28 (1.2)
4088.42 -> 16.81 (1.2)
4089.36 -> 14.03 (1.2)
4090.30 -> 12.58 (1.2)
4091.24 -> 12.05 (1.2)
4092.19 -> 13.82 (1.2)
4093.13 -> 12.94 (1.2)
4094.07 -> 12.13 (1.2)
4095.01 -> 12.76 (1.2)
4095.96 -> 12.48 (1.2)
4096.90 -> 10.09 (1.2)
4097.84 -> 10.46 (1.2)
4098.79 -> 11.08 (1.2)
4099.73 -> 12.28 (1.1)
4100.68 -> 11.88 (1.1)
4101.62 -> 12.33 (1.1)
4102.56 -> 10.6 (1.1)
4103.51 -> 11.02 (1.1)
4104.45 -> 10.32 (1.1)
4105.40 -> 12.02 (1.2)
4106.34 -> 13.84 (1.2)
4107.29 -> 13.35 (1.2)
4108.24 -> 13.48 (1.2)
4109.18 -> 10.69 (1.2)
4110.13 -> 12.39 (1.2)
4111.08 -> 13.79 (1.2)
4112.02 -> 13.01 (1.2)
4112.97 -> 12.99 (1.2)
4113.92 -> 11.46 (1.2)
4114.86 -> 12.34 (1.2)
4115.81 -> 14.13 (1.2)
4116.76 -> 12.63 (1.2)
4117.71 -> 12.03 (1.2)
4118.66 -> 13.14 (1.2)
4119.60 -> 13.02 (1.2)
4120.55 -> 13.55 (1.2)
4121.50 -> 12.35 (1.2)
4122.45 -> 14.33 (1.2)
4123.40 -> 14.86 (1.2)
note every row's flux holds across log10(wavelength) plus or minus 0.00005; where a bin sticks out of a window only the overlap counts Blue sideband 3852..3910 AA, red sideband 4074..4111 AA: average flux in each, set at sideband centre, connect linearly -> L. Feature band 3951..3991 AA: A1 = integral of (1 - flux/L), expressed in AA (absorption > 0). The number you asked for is 7.1 AA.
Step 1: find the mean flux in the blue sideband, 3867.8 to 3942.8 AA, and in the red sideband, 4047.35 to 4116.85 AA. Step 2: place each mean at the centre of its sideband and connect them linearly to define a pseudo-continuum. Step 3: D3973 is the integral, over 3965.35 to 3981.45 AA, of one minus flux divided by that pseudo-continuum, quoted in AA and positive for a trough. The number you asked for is 5.41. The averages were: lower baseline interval 7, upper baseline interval 12.5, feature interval 6.1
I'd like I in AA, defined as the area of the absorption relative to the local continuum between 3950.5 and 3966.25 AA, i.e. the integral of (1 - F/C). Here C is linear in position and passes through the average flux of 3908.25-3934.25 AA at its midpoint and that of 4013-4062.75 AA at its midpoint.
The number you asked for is 3.16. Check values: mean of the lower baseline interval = 7.38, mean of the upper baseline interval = 12.8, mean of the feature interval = 7.25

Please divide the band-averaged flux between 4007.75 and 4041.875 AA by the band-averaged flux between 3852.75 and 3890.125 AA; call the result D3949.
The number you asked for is 2.1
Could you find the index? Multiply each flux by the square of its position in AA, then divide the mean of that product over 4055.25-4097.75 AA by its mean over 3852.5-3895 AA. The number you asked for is 2.14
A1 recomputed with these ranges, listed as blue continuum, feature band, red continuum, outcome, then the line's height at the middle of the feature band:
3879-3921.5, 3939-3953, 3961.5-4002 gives 1.7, 8.59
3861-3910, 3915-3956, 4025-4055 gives 9.8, 8.86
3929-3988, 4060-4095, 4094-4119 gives -5.0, 11.1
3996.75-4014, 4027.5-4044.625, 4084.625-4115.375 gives 0.6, 12.7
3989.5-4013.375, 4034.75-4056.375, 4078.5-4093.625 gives 0.6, 12.9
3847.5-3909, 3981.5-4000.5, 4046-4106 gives -3.1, 10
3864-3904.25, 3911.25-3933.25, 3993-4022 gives 3.6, 8.87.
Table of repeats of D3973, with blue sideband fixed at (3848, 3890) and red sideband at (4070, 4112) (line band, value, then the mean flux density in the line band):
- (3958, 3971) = 5.26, 5.24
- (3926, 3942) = 7.09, 4.44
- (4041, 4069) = -2.18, 12.3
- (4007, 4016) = -3.03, 13.6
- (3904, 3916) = -3.41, 9.35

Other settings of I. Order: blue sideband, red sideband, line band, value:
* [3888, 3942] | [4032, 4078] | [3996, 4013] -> -3.6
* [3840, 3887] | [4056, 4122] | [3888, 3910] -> -3.9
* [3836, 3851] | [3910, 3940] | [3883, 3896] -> -1.8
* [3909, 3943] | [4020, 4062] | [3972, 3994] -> -0.1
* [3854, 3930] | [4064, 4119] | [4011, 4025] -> -4.6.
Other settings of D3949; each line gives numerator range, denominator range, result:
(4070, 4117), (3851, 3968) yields 1.80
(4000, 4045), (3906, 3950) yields 1.83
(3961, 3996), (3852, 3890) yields 1.28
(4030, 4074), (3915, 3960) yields 1.82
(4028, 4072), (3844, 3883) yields 1.97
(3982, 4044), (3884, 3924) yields 1.51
